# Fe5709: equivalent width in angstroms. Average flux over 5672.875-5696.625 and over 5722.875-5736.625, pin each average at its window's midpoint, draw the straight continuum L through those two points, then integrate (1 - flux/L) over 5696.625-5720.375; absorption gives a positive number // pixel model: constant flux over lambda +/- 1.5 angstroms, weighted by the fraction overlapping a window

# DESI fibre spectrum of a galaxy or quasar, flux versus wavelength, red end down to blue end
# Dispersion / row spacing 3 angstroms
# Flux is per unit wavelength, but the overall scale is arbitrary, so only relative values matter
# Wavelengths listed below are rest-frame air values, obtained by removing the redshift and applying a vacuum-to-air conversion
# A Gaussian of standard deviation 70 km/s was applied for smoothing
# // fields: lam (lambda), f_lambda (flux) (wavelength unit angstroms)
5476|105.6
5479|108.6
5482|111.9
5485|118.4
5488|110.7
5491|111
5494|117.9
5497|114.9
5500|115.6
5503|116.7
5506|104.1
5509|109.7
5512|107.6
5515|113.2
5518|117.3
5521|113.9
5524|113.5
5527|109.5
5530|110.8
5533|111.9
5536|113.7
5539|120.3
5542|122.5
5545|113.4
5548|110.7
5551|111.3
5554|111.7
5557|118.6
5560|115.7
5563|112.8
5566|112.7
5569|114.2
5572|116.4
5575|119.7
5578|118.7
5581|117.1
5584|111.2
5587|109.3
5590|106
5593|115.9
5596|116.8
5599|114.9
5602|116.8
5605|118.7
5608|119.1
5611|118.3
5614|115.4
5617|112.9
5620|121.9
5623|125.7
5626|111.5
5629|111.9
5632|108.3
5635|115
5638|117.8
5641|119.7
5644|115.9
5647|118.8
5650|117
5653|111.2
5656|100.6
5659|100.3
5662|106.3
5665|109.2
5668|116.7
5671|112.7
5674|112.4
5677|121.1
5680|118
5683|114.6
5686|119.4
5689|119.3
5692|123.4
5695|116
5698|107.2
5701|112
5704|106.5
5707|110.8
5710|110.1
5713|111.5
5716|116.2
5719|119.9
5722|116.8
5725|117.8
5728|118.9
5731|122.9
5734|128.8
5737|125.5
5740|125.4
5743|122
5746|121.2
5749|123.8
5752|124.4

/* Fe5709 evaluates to 1.7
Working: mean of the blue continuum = 118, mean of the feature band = 112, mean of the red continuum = 122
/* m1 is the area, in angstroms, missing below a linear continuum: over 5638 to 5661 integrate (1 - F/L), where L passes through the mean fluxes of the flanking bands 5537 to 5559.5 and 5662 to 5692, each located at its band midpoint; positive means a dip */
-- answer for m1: 0.7 angstroms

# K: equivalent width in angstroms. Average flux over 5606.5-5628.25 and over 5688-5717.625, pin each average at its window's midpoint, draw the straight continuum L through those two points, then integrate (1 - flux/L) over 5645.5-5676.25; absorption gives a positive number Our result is 1.2 angstroms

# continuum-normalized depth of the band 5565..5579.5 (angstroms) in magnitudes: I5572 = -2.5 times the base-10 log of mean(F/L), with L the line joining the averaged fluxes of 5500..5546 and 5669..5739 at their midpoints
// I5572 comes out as -0.02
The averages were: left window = 113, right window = 117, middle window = 116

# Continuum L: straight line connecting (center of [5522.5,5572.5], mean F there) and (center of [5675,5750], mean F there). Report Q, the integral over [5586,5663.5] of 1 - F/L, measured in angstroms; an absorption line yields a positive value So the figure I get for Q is 1.2 angstroms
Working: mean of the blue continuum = 114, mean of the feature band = 114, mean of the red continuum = 118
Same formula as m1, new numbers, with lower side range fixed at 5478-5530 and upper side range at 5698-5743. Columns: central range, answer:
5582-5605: 0.21 angstroms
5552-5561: -0.11 angstroms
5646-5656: 0.21 angstroms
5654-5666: 1.21 angstroms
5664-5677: 0.25 angstroms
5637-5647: -0.21 angstroms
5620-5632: -0.09 angstroms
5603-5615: -0.33 angstroms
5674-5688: -0.16 angstroms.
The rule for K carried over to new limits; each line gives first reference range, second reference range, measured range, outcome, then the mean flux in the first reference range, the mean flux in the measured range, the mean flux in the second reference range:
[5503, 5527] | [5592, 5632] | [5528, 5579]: -0.61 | 112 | 115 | 117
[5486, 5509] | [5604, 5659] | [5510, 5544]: -0.17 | 113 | 114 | 115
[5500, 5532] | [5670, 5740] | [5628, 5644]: 0.03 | 112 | 115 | 117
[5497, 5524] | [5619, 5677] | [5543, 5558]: -0.07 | 112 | 113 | 113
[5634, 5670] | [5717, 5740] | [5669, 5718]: 1.17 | 112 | 115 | 122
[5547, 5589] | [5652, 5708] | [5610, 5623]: -0.52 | 114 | 118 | 113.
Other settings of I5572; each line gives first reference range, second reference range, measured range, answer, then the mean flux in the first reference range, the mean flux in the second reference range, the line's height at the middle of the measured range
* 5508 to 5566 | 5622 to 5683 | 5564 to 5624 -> -0.023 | 114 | 113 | 114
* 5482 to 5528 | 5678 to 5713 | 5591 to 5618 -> -0.026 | 113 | 114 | 114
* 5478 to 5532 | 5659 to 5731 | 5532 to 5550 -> -0.024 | 113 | 115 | 113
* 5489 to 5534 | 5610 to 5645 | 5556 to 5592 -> 0.001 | 112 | 116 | 114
